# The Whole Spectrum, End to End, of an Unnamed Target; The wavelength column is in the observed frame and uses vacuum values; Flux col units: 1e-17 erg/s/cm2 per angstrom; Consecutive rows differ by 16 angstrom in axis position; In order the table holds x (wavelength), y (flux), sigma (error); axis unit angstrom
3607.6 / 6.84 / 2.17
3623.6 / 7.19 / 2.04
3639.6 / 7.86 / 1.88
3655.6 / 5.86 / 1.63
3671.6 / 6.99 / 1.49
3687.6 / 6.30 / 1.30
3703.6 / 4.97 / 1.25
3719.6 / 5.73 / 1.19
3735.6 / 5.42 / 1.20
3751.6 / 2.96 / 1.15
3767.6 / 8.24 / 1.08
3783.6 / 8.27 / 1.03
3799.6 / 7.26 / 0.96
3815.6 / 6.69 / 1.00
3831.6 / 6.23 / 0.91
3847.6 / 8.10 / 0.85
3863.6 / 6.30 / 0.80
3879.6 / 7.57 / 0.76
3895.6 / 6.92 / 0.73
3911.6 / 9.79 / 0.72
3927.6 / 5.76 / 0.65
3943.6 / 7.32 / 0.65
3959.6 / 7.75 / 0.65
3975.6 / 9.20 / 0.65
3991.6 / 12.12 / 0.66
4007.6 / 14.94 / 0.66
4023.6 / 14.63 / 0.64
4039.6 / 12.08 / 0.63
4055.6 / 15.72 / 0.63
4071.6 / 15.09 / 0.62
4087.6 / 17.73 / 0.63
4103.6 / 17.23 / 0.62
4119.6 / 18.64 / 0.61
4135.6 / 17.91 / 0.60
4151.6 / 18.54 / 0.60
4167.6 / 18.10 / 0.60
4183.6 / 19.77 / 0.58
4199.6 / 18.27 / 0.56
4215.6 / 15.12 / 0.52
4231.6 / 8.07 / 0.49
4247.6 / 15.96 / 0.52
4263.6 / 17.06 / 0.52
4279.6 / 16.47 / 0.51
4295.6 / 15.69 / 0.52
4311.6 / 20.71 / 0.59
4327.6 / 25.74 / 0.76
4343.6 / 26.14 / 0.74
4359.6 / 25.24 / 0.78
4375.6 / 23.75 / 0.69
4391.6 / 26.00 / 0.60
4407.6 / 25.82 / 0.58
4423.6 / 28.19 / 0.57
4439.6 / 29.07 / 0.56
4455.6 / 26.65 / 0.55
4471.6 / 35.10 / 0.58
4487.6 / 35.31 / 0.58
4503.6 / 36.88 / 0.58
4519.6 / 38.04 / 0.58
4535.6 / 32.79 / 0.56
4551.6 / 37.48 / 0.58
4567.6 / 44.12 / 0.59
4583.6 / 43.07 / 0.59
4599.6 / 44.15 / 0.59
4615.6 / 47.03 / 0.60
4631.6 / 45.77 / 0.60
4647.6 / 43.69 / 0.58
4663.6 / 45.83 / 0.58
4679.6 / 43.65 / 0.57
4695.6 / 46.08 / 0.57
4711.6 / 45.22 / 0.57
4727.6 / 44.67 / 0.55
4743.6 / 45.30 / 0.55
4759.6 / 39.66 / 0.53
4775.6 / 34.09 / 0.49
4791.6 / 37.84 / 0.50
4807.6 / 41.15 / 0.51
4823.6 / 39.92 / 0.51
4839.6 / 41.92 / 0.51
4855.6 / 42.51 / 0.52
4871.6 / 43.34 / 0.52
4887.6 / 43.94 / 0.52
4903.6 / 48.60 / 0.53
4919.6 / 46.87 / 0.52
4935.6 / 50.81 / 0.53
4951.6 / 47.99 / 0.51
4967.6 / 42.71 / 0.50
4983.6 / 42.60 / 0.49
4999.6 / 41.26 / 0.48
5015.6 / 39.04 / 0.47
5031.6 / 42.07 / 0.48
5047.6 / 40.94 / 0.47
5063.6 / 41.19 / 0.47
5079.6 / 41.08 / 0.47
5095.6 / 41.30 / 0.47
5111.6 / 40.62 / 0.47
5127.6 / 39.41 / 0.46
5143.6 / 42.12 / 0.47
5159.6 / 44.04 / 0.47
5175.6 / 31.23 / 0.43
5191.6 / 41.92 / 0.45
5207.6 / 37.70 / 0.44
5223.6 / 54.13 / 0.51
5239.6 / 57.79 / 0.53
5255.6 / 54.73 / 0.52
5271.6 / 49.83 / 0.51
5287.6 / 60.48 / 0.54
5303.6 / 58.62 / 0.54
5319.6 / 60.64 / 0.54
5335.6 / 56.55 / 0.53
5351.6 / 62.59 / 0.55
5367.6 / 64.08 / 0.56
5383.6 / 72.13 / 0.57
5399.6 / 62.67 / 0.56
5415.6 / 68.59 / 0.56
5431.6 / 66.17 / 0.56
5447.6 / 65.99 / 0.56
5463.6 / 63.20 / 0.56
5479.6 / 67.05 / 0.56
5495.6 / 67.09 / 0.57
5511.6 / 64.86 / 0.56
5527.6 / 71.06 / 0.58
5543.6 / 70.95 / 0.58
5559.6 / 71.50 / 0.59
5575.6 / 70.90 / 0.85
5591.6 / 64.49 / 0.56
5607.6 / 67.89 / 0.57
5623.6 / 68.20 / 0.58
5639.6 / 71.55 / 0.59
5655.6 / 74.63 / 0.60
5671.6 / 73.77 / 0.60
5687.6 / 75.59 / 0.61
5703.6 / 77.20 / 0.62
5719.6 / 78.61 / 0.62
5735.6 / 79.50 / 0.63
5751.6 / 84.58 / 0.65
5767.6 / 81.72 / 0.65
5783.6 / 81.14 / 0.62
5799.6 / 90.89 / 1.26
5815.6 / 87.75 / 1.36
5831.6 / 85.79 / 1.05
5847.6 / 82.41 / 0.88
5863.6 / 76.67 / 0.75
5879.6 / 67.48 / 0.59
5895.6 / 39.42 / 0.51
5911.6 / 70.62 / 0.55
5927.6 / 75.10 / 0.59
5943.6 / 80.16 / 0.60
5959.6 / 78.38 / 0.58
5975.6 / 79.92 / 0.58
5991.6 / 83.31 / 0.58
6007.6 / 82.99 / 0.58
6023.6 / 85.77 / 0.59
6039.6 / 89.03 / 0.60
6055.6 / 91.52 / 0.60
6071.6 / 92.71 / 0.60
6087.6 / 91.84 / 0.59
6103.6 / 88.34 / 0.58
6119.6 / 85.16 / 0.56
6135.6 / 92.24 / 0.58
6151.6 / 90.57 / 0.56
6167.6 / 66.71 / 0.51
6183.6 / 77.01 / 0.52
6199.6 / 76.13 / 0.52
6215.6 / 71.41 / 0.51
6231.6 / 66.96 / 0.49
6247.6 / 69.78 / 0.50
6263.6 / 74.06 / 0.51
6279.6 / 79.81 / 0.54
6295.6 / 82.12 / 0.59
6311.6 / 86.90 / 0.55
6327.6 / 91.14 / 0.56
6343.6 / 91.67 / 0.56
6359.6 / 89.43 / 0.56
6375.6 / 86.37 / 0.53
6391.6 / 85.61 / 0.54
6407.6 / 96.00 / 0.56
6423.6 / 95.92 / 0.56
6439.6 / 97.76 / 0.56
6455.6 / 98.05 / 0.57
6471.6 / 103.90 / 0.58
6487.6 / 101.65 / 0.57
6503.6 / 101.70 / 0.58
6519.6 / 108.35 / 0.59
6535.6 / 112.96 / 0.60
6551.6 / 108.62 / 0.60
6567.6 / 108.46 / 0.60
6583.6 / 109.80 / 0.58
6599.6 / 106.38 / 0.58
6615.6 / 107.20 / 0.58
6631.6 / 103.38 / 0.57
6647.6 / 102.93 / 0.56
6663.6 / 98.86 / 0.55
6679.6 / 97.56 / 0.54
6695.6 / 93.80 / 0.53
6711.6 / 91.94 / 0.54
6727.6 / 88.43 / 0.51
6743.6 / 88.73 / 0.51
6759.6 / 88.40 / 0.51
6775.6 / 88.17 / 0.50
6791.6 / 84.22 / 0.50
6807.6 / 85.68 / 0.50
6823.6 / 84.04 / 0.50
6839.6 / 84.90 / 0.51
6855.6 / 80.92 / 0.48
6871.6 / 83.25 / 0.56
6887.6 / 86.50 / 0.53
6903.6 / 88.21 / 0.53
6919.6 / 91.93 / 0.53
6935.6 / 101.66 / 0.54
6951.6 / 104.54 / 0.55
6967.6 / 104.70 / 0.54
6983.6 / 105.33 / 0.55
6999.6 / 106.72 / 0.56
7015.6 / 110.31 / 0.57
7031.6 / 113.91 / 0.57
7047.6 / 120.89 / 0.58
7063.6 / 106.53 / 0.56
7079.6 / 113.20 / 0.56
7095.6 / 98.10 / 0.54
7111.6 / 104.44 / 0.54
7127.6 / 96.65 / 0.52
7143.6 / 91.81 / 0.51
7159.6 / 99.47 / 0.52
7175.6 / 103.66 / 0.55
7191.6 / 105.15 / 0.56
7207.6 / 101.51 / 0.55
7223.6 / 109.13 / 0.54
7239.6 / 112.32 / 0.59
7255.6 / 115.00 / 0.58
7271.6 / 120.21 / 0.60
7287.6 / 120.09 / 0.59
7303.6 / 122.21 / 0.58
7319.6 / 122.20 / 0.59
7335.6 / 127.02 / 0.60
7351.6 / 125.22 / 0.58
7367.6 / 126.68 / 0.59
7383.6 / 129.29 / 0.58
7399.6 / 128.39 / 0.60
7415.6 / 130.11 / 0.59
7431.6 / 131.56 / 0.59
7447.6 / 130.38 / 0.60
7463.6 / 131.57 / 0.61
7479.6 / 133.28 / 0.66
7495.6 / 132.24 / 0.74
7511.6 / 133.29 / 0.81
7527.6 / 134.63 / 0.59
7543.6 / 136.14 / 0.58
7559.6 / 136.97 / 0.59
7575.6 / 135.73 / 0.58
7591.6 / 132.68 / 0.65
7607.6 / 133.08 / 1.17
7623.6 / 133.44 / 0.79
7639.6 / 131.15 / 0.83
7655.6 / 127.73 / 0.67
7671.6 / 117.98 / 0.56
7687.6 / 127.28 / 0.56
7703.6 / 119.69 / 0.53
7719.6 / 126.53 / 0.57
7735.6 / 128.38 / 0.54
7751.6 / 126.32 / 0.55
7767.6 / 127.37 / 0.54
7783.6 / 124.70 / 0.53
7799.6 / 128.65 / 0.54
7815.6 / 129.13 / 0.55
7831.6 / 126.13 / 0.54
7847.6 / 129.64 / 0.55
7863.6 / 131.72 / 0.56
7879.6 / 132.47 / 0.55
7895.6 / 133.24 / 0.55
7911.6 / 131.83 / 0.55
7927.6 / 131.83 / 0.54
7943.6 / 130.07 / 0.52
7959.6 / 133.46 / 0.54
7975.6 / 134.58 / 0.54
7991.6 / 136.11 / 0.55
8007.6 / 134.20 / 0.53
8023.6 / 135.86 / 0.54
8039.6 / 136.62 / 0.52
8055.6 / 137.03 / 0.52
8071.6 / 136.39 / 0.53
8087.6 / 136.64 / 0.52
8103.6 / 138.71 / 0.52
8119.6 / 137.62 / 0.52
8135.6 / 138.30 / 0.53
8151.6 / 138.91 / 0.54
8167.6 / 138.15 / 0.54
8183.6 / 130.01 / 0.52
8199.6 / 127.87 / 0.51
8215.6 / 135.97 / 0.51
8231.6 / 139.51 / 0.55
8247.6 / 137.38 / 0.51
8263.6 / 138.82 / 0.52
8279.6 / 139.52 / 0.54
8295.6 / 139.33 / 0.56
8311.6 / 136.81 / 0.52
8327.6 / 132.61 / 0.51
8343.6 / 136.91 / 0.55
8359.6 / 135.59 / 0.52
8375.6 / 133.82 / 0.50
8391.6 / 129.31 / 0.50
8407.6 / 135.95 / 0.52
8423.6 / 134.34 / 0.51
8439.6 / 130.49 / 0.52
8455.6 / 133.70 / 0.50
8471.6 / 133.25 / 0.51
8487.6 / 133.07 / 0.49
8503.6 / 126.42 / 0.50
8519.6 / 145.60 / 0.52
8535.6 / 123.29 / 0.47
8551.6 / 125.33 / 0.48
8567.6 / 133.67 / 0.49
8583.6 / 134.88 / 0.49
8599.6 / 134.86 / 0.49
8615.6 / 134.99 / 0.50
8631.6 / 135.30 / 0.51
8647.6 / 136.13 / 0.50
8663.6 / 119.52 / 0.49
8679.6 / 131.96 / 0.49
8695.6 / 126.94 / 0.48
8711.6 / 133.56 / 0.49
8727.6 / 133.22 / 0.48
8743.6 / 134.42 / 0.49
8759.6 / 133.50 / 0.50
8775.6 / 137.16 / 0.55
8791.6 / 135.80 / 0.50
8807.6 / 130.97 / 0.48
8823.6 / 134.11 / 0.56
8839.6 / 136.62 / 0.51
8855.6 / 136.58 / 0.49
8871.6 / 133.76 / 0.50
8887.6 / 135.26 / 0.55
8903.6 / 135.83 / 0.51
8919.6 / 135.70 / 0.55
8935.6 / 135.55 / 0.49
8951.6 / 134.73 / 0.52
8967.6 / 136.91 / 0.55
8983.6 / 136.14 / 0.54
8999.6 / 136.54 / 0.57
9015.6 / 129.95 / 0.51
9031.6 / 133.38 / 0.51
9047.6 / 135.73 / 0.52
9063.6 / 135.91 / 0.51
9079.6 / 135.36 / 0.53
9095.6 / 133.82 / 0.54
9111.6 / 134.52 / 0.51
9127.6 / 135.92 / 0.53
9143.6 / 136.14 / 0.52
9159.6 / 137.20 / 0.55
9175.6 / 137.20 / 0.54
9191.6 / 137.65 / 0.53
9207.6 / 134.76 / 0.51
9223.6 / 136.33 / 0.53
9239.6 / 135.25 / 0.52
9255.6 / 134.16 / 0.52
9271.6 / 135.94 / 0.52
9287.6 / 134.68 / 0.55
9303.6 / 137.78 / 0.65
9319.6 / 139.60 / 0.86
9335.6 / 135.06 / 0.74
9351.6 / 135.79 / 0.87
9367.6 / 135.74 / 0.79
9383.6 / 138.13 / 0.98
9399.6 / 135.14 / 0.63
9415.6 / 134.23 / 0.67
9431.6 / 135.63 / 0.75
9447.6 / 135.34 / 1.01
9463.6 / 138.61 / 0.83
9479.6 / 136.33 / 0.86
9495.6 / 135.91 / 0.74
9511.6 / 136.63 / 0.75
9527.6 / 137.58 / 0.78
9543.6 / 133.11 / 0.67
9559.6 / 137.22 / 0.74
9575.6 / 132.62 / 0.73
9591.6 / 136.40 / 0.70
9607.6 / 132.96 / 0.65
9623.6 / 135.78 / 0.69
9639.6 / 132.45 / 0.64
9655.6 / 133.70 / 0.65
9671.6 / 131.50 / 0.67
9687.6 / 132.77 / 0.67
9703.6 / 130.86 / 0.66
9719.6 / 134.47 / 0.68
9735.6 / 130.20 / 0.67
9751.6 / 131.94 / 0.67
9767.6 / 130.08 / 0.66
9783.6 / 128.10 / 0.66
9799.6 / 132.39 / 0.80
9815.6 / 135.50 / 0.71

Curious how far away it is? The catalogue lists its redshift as 0.00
